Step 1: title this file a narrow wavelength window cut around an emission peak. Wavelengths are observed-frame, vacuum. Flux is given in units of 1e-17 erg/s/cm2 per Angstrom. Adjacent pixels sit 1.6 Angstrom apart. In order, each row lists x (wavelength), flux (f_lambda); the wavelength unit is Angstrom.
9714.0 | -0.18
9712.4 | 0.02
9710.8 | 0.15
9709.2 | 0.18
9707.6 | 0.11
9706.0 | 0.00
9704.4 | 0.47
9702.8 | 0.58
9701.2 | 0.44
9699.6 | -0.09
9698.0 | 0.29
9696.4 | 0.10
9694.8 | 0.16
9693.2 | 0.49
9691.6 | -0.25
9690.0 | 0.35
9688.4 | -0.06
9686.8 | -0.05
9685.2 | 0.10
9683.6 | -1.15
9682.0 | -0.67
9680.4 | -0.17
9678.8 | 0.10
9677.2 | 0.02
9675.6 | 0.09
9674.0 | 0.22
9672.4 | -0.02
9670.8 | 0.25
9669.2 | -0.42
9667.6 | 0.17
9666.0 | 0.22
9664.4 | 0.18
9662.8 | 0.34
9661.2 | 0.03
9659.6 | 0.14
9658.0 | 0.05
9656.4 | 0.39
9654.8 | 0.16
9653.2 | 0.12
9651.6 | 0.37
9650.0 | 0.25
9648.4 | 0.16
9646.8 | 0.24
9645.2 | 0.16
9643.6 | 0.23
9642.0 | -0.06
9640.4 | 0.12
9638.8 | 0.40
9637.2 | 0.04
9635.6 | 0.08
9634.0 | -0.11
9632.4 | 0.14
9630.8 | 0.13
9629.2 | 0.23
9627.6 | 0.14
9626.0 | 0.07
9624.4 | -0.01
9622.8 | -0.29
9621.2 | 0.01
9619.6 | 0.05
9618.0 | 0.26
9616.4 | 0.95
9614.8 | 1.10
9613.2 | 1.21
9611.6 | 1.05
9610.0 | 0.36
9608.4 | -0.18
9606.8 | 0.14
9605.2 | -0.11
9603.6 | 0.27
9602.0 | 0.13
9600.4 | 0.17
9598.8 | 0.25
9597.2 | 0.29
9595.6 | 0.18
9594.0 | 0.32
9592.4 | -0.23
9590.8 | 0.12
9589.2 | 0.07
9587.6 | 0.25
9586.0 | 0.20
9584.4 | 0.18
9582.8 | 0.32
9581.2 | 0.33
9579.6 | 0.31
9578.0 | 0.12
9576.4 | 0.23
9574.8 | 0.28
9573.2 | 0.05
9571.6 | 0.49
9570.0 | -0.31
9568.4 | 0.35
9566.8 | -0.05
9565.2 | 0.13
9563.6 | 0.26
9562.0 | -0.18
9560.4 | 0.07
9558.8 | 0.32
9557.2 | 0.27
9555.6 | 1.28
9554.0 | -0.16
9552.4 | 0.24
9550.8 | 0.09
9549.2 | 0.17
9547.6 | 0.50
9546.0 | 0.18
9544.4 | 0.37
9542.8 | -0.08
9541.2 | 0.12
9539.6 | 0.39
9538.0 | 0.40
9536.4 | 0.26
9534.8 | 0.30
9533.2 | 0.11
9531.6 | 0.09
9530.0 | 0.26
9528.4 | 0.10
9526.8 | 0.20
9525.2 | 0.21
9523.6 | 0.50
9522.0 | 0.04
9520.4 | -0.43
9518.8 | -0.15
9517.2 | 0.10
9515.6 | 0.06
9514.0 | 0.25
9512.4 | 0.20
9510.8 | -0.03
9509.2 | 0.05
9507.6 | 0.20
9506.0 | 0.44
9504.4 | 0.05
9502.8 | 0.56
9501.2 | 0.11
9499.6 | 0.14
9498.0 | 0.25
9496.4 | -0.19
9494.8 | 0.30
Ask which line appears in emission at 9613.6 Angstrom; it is H-beta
